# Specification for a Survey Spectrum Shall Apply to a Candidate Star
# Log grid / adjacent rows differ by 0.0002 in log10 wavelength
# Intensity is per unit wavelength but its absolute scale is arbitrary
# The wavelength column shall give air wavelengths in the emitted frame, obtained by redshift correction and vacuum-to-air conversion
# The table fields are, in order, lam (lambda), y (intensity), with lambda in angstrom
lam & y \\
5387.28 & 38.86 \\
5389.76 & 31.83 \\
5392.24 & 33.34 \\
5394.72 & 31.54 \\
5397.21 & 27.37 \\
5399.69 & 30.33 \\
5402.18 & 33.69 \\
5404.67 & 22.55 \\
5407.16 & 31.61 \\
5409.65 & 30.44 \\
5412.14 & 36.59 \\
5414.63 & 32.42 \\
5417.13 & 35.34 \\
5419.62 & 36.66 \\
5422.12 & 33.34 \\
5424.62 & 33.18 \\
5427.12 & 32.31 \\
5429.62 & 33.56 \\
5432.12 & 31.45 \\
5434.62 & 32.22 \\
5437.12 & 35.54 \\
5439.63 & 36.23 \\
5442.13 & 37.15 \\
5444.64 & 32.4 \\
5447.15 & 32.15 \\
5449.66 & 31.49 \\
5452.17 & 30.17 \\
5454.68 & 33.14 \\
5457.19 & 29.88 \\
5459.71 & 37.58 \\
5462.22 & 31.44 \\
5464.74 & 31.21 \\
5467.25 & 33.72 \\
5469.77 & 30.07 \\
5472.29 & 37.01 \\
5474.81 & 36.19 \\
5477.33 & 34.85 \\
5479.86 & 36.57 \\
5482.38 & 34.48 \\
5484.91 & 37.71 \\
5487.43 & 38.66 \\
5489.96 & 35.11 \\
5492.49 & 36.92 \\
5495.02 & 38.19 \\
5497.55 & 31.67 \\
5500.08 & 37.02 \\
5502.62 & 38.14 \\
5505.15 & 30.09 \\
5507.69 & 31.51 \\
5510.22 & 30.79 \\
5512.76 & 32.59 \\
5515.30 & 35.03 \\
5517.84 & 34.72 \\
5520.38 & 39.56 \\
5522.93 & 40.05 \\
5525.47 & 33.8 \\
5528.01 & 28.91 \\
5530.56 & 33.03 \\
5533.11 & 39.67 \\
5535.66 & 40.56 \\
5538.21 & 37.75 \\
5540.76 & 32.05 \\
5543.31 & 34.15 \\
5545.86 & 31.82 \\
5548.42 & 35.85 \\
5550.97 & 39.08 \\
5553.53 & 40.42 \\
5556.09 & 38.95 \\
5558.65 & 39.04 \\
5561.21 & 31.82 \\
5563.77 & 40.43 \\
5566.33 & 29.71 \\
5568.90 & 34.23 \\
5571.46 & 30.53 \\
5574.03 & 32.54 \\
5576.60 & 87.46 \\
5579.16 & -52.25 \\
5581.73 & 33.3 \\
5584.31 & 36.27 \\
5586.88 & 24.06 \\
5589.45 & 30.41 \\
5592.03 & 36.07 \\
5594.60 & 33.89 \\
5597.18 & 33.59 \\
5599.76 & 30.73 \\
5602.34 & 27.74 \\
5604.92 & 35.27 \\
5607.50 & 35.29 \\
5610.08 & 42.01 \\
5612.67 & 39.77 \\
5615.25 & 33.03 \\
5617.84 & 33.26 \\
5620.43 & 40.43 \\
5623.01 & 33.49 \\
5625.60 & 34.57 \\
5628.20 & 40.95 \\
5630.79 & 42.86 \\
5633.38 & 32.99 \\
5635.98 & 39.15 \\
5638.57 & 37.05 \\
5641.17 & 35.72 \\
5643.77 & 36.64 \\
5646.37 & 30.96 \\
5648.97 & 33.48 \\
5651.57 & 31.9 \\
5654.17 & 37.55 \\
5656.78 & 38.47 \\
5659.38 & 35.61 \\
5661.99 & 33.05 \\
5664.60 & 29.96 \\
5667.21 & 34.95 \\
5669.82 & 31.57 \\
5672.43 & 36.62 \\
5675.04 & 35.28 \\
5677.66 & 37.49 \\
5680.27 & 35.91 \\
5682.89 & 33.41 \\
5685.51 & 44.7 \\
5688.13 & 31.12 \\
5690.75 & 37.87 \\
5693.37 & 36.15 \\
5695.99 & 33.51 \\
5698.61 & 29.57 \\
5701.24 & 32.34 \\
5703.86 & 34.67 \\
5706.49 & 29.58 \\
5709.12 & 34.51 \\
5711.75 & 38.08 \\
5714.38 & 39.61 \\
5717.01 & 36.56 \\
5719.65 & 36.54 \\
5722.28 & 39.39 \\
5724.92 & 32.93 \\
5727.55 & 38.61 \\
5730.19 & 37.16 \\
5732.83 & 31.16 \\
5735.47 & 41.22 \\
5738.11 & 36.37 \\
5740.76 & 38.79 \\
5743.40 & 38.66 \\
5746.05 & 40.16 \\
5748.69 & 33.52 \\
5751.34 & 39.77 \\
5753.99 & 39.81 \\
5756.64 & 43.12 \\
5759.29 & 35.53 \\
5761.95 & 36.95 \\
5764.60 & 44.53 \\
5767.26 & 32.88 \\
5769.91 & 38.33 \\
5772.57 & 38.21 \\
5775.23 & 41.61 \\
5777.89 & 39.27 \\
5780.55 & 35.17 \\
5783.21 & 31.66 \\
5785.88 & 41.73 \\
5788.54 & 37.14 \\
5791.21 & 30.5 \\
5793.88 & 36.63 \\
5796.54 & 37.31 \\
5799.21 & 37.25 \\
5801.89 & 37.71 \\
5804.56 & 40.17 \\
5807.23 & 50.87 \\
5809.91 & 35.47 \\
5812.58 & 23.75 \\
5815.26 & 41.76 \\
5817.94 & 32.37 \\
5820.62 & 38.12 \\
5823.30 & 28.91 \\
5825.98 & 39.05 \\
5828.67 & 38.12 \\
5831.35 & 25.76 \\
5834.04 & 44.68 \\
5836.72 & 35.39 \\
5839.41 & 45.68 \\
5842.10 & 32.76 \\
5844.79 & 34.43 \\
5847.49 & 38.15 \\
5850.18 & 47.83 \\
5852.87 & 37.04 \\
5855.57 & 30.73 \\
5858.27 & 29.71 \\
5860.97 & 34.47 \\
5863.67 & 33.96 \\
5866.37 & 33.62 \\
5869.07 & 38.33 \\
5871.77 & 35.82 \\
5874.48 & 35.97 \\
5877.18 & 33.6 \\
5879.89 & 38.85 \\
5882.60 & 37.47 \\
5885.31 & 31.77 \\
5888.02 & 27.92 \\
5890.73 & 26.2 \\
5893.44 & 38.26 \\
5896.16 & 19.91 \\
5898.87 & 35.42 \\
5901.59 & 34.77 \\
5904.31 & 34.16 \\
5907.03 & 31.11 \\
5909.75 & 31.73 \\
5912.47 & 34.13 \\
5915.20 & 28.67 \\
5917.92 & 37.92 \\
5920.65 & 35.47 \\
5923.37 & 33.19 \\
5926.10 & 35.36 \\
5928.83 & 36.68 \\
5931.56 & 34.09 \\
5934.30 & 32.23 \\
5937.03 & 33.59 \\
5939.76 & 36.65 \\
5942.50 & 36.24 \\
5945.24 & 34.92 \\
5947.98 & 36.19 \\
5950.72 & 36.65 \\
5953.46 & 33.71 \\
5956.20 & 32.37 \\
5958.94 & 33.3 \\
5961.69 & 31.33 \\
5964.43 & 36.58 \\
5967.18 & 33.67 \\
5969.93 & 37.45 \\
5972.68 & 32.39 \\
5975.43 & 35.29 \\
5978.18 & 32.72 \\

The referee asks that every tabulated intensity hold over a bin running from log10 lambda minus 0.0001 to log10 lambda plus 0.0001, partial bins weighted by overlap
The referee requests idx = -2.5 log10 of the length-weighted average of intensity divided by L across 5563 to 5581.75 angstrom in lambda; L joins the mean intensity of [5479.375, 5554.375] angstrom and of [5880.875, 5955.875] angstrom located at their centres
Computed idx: 0.21 mag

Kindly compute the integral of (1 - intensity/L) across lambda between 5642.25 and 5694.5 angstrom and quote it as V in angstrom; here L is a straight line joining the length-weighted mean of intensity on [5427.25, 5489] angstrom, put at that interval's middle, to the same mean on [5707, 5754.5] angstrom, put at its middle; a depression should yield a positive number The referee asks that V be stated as 1.9 angstrom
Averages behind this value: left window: 33.9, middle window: 35.1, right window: 37.2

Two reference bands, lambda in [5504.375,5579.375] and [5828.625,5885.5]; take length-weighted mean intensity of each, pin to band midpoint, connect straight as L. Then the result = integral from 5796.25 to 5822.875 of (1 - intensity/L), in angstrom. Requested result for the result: -0.9 angstrom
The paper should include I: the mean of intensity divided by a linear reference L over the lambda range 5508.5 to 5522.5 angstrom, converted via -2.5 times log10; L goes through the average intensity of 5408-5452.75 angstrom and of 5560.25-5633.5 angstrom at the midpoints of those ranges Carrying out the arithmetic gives -0.04 mag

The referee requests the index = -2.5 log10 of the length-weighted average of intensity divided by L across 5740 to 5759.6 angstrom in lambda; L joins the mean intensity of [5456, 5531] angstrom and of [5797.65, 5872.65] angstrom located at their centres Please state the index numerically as -0.08 mag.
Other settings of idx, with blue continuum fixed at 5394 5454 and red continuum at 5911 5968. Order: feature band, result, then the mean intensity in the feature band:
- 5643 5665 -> -0.03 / 34.3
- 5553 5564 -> -0.15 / 37.8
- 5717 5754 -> -0.11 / 37.3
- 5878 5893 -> 0.04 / 32.8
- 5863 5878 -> -0.04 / 35.3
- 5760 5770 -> -0.13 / 38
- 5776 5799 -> -0.08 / 36.4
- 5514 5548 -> -0.08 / 35.5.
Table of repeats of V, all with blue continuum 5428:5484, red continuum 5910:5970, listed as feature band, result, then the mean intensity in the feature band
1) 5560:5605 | 4.1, 30.8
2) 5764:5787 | -2.5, 37.9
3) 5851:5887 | -0.6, 34.8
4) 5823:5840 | -1.3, 36.9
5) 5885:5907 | 2.1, 31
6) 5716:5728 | -0.9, 36.7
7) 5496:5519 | 0.1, 33.6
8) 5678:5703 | -0.8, 35.1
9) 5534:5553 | -1.4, 36.2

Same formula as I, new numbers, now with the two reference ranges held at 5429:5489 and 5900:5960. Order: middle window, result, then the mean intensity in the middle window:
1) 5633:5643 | -0.08 mag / 36.5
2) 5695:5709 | 0.07 mag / 32.1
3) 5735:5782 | -0.13 mag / 38.5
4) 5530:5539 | -0.12 mag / 38.1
